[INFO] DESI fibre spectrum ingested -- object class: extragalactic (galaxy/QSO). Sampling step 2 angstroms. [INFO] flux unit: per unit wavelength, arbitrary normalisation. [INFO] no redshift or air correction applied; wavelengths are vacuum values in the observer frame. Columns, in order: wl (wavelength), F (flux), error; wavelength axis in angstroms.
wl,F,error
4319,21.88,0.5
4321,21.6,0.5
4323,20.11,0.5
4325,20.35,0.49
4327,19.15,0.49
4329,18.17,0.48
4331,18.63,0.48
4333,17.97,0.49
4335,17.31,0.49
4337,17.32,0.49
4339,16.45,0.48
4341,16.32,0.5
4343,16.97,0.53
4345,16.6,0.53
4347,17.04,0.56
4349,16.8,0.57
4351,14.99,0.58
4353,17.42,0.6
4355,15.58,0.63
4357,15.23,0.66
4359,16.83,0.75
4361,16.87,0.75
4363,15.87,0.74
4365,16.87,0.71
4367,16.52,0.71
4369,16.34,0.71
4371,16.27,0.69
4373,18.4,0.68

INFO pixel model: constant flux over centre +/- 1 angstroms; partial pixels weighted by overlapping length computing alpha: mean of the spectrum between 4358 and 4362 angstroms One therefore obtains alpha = 16.9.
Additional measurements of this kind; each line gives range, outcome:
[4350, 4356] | 16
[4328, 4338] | 17.9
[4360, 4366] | 16.5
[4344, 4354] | 16.6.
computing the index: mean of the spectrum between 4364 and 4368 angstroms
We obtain 16.7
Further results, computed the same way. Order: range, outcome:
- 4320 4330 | 19.9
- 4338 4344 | 16.6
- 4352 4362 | 16.4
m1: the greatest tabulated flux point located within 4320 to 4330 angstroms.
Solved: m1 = 21.6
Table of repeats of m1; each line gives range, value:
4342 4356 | 17.42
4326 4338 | 19.15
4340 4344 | 16.97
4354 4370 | 16.87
